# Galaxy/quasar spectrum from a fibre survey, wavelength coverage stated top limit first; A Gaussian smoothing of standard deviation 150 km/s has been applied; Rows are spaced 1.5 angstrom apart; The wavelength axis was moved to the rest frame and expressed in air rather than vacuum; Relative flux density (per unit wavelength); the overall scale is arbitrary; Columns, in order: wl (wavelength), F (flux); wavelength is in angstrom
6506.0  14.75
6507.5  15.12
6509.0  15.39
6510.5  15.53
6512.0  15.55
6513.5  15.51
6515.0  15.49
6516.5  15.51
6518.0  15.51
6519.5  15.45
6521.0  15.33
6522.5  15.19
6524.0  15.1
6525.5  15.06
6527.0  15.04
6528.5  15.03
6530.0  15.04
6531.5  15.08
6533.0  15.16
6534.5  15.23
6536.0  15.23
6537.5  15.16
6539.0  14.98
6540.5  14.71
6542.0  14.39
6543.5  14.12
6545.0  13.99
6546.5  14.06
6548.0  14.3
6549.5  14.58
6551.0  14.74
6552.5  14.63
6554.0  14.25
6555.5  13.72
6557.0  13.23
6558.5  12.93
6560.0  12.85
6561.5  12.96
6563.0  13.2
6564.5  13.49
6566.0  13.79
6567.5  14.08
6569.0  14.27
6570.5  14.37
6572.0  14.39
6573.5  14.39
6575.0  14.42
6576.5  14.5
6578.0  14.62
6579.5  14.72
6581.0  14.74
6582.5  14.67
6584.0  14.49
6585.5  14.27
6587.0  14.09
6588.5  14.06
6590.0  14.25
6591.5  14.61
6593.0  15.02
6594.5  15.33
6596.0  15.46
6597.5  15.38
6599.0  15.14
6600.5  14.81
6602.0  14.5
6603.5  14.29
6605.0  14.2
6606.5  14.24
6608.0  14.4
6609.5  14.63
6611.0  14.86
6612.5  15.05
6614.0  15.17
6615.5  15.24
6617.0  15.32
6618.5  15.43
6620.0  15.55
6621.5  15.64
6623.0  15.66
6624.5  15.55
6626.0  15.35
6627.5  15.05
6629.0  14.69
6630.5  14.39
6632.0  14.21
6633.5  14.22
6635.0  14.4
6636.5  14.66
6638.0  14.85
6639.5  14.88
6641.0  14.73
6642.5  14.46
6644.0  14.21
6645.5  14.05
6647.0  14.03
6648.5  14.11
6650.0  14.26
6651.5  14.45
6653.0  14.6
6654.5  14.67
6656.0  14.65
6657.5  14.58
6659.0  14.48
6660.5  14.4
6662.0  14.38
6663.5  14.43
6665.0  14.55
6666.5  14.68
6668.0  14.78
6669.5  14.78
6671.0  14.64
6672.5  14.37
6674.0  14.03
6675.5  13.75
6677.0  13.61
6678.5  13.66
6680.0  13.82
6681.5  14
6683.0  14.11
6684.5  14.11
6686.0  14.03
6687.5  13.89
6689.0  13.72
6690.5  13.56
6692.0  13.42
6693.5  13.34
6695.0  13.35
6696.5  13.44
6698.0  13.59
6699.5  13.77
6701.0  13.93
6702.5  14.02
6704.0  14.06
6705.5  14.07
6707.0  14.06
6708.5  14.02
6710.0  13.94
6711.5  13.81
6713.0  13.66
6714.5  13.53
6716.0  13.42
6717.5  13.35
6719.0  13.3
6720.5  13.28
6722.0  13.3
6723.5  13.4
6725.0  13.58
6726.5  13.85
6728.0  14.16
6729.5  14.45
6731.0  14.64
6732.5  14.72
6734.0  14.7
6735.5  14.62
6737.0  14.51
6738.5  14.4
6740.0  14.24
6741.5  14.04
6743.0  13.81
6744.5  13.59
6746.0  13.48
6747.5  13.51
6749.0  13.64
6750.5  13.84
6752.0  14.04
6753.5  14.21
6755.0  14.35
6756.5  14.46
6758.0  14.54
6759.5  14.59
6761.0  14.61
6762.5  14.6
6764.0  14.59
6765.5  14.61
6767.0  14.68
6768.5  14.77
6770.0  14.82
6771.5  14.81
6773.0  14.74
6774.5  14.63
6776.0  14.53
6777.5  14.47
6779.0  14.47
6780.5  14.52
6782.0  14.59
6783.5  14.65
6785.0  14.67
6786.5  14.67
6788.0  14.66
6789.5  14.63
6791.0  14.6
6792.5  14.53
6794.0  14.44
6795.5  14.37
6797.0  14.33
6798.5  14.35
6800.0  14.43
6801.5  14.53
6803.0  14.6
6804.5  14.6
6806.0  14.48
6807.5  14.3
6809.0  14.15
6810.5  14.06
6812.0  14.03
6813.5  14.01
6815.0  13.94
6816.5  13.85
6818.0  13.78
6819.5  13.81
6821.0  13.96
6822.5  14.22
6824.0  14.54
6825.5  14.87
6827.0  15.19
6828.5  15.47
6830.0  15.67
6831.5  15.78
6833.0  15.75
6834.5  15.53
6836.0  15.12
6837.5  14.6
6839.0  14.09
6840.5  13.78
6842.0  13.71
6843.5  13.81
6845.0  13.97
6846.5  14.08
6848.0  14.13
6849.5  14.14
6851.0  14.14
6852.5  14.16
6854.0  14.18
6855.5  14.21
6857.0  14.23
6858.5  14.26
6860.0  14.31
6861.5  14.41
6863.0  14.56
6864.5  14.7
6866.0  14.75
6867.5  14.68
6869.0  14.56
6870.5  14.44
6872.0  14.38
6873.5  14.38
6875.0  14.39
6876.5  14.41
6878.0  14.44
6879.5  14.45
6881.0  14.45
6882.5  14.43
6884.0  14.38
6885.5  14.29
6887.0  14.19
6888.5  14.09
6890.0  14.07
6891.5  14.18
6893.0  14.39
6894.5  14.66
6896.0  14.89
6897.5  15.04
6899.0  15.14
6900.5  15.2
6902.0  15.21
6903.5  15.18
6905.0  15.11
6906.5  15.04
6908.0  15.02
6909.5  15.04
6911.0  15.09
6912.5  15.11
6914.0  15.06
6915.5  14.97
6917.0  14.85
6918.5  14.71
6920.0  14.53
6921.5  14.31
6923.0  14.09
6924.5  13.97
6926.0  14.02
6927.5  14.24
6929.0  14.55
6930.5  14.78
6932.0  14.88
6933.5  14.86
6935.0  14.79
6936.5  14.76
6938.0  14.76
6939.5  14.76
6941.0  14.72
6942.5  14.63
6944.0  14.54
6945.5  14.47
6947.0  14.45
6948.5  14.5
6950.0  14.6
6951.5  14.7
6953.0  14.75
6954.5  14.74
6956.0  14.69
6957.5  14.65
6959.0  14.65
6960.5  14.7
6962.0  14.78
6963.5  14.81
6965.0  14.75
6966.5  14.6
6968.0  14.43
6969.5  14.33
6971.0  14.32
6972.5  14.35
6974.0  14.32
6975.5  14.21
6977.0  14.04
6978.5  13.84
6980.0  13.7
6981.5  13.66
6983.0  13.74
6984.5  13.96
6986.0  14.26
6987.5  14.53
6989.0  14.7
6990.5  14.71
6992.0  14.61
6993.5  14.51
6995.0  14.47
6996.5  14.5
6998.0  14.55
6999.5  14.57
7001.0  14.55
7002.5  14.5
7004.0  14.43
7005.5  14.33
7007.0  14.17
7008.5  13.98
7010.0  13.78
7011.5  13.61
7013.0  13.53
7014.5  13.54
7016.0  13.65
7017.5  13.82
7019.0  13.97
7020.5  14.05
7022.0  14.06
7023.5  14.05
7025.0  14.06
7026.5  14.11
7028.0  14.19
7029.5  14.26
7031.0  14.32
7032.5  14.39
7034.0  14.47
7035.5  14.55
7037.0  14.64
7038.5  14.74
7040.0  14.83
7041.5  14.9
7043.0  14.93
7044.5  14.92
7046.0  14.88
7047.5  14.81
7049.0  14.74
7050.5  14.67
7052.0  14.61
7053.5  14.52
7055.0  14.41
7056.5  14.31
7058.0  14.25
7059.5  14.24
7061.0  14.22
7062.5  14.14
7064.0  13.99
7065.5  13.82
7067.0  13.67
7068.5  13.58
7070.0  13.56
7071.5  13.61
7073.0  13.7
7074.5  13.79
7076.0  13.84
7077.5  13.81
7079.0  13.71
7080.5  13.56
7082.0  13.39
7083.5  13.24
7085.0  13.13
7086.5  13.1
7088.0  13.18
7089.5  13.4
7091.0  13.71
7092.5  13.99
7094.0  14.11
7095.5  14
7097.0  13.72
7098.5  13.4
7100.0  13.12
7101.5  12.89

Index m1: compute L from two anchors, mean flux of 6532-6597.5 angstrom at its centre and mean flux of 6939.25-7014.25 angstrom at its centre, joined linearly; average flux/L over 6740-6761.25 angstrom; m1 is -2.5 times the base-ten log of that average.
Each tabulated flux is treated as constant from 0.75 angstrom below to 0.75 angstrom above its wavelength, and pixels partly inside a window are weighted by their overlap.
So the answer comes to 0.02 mag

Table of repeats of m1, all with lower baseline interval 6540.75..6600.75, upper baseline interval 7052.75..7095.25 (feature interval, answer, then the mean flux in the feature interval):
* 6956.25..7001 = -0.04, 14.4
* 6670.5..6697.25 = 0.03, 13.8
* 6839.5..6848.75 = 0.01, 13.9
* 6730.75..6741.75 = -0.03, 14.5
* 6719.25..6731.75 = 0.02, 13.8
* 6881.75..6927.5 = -0.05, 14.7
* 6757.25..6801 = -0.04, 14.6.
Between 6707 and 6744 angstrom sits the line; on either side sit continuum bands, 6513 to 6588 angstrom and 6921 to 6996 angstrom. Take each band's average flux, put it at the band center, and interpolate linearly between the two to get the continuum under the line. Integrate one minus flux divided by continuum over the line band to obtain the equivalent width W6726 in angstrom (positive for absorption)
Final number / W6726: 1.4 angstrom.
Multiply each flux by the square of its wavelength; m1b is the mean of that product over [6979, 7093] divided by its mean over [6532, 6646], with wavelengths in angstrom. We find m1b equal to 1.1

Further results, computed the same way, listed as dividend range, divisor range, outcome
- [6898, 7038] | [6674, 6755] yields 1.12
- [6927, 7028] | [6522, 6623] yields 1.11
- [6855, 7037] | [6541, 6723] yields 1.11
